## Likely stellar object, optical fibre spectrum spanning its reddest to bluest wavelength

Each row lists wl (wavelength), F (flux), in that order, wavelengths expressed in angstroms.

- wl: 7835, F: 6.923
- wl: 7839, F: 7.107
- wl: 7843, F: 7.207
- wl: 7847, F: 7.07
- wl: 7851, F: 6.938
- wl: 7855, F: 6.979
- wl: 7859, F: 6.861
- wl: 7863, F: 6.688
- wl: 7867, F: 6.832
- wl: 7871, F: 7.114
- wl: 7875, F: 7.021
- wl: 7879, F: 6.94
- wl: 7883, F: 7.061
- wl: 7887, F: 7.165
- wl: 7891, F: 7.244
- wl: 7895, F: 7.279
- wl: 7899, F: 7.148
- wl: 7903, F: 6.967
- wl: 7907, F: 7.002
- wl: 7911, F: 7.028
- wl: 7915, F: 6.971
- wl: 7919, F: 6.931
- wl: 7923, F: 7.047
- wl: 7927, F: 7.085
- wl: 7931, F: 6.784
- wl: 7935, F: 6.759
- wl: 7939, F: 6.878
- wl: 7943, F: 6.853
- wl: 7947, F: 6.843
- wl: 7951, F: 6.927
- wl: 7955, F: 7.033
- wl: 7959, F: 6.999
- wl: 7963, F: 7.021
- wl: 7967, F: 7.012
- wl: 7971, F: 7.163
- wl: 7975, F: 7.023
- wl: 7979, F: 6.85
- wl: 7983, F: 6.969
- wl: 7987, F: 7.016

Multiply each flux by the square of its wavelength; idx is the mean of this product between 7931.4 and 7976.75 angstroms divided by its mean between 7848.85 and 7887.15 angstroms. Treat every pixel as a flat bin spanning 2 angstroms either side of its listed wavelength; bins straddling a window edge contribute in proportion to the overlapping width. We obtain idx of 1.0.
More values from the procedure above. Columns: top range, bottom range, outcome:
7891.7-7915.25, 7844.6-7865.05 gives 1.04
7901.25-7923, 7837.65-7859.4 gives 1.01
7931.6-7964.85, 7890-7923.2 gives 0.99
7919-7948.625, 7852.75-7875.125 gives 1.02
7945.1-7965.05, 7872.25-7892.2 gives 1.00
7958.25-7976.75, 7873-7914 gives 1.01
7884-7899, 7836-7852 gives 1.03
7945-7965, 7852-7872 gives 1.04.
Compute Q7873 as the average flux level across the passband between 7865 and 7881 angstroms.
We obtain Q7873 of 6.98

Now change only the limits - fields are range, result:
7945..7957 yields 6.93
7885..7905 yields 7.16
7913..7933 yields 6.96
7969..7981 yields 7.01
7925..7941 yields 6.88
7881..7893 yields 7.16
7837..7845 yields 7.16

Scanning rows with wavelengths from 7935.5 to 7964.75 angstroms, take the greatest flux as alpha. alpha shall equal 7.033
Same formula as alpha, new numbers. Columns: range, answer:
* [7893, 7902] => 7.279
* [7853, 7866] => 6.979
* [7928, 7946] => 6.878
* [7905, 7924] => 7.047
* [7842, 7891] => 7.244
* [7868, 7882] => 7.114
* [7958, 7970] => 7.021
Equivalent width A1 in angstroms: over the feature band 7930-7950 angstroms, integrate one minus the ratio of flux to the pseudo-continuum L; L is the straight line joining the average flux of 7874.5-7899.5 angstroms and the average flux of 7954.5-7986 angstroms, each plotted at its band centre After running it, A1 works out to 0.6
